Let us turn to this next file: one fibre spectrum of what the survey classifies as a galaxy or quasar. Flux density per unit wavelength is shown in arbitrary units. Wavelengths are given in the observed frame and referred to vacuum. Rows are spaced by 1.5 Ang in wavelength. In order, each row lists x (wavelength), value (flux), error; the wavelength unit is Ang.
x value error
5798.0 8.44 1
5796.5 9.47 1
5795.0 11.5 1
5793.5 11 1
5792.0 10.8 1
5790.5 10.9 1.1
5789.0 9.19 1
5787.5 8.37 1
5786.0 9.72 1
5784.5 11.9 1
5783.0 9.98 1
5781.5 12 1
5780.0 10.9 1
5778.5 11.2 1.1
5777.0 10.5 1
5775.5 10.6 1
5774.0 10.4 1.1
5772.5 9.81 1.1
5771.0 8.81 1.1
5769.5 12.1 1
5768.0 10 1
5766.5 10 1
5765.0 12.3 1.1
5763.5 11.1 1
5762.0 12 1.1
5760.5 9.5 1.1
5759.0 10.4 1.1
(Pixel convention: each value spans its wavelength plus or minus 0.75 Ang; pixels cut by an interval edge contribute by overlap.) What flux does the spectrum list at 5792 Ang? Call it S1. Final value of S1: 10.8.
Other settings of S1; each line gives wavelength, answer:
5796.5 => 9.47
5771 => 8.81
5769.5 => 12.1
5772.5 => 9.81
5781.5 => 12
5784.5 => 11.9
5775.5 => 10.6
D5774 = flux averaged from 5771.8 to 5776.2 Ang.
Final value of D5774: 10.3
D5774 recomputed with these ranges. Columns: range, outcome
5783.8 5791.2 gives 10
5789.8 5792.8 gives 10.9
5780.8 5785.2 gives 11.3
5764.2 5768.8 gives 10.8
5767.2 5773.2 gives 10.2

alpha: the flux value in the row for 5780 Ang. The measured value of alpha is 10.9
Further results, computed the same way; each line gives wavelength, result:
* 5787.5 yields 8.37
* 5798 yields 8.44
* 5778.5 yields 11.2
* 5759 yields 10.4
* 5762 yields 12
